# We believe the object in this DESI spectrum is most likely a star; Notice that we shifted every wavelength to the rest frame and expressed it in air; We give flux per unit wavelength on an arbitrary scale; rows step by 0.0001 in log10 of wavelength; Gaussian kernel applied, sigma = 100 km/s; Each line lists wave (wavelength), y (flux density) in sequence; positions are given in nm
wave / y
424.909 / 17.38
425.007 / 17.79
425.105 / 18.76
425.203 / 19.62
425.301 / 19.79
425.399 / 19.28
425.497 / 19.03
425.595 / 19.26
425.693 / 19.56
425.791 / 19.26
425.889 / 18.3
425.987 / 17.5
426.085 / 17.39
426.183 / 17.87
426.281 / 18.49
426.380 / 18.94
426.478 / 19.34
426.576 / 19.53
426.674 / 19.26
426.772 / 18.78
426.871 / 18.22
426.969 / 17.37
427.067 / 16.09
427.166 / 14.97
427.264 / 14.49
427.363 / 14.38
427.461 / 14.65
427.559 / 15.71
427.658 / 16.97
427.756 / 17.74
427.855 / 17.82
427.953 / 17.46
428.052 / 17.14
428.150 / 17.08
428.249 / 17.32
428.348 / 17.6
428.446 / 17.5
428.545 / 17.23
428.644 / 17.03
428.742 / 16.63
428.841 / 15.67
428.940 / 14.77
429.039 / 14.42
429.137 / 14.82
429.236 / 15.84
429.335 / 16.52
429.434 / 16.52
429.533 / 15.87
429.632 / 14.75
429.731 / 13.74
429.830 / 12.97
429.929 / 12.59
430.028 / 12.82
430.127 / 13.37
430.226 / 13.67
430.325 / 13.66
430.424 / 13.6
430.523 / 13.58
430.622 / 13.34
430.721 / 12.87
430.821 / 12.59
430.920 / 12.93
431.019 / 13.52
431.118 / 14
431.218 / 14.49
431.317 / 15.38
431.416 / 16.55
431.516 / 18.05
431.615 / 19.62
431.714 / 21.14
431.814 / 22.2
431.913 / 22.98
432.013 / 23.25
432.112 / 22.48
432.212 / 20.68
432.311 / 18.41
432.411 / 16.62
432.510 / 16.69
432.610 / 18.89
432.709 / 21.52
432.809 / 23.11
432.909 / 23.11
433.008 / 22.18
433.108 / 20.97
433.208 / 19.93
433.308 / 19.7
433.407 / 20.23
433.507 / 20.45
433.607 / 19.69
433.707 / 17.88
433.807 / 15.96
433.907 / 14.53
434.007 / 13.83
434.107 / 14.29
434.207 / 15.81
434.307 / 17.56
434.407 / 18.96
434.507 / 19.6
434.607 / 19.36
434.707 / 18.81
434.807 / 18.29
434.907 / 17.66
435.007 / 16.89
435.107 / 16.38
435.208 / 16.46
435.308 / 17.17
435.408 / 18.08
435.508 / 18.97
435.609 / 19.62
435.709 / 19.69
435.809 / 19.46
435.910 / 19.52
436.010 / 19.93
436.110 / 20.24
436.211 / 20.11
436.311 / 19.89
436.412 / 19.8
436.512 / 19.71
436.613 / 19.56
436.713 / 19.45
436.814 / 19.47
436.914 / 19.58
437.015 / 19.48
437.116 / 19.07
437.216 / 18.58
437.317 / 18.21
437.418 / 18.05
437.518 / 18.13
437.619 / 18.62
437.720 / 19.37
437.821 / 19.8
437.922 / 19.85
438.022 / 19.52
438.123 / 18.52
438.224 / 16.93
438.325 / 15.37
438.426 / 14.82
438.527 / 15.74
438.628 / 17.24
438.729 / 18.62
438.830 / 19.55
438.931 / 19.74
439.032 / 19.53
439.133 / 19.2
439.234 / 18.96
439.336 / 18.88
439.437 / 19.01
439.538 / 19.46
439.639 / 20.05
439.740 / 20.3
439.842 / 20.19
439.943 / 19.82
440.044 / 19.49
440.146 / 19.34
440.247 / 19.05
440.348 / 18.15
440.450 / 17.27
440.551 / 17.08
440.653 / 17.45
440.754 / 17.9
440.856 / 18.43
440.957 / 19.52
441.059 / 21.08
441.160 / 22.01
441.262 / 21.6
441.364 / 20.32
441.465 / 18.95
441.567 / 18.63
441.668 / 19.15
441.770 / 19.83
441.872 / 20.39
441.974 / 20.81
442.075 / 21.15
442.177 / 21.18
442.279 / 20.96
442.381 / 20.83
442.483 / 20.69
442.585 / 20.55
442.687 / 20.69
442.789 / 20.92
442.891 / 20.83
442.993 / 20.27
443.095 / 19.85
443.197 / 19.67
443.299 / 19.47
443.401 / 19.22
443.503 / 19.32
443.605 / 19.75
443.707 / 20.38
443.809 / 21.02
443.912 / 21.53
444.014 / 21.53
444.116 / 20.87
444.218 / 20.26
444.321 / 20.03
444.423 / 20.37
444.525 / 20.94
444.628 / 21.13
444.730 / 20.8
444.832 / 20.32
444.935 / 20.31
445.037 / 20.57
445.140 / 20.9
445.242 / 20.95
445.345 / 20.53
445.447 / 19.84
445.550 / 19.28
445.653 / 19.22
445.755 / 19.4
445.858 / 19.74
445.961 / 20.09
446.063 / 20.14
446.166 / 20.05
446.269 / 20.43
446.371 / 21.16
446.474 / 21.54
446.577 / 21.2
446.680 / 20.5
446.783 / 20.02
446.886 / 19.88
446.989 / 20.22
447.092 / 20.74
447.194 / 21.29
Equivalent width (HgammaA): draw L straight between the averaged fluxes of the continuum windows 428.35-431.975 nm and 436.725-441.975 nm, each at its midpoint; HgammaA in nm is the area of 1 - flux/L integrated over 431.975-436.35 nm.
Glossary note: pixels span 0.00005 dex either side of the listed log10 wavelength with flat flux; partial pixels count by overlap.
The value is -0.494 nm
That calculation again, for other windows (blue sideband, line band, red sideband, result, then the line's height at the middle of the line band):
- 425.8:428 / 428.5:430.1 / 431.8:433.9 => 0.292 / 18.5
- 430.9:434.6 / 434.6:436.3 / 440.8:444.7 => 0.041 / 19.1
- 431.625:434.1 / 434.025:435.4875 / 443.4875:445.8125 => 0.176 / 19.9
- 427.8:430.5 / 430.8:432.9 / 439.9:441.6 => -0.276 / 16.3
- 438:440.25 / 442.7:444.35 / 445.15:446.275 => -0.066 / 19.5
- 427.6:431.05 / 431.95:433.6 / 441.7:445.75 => -0.407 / 16.5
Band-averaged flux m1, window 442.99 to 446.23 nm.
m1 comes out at 20.2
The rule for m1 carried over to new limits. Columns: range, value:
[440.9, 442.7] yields 20.5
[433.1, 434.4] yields 17.7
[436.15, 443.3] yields 19.3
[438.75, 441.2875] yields 19.3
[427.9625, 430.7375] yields 15.2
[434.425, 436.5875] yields 18.9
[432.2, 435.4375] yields 18.5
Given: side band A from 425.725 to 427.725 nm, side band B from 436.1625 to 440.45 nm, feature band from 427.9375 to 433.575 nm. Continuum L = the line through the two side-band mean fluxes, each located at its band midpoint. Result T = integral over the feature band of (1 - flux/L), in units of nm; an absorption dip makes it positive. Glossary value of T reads 0.27 nm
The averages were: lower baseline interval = 17.4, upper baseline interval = 18.9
